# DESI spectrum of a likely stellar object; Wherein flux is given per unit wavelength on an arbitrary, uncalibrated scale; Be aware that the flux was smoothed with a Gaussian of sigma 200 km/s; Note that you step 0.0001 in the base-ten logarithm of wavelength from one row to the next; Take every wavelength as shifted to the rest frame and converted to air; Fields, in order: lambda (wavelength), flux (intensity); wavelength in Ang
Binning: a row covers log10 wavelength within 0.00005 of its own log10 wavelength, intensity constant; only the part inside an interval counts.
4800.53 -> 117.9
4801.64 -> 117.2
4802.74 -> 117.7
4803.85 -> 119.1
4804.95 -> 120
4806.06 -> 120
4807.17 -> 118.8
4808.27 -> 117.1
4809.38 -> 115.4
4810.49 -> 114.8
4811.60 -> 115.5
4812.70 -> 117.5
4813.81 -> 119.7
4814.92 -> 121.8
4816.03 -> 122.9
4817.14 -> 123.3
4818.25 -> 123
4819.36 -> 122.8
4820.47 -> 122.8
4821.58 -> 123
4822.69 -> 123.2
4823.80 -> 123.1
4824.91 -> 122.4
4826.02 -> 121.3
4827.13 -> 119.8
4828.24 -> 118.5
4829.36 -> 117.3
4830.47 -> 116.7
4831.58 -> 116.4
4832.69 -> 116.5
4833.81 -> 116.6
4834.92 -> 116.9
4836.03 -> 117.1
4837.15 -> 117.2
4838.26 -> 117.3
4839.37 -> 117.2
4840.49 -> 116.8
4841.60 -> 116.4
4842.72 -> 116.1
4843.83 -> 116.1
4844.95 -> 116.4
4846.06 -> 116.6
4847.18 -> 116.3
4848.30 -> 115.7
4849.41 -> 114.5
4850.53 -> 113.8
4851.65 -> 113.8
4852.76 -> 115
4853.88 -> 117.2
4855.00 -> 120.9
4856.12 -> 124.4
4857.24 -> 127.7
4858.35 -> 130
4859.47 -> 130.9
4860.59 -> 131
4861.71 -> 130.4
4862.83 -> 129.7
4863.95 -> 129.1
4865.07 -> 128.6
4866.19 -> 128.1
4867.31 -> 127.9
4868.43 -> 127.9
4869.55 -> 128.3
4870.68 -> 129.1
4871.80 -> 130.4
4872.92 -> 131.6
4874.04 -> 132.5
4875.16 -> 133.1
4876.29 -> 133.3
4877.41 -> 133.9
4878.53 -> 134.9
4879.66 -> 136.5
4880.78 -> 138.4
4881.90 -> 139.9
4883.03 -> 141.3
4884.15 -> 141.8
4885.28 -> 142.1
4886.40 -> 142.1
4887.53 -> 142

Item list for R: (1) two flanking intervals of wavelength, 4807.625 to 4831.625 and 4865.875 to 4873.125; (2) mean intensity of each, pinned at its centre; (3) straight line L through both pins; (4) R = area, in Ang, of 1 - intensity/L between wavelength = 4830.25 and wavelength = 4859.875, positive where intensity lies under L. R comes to 1.5 Ang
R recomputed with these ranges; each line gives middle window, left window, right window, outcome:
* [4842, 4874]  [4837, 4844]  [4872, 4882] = 0.5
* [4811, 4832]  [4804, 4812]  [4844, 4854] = -0.7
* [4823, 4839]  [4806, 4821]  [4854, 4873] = 0.5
